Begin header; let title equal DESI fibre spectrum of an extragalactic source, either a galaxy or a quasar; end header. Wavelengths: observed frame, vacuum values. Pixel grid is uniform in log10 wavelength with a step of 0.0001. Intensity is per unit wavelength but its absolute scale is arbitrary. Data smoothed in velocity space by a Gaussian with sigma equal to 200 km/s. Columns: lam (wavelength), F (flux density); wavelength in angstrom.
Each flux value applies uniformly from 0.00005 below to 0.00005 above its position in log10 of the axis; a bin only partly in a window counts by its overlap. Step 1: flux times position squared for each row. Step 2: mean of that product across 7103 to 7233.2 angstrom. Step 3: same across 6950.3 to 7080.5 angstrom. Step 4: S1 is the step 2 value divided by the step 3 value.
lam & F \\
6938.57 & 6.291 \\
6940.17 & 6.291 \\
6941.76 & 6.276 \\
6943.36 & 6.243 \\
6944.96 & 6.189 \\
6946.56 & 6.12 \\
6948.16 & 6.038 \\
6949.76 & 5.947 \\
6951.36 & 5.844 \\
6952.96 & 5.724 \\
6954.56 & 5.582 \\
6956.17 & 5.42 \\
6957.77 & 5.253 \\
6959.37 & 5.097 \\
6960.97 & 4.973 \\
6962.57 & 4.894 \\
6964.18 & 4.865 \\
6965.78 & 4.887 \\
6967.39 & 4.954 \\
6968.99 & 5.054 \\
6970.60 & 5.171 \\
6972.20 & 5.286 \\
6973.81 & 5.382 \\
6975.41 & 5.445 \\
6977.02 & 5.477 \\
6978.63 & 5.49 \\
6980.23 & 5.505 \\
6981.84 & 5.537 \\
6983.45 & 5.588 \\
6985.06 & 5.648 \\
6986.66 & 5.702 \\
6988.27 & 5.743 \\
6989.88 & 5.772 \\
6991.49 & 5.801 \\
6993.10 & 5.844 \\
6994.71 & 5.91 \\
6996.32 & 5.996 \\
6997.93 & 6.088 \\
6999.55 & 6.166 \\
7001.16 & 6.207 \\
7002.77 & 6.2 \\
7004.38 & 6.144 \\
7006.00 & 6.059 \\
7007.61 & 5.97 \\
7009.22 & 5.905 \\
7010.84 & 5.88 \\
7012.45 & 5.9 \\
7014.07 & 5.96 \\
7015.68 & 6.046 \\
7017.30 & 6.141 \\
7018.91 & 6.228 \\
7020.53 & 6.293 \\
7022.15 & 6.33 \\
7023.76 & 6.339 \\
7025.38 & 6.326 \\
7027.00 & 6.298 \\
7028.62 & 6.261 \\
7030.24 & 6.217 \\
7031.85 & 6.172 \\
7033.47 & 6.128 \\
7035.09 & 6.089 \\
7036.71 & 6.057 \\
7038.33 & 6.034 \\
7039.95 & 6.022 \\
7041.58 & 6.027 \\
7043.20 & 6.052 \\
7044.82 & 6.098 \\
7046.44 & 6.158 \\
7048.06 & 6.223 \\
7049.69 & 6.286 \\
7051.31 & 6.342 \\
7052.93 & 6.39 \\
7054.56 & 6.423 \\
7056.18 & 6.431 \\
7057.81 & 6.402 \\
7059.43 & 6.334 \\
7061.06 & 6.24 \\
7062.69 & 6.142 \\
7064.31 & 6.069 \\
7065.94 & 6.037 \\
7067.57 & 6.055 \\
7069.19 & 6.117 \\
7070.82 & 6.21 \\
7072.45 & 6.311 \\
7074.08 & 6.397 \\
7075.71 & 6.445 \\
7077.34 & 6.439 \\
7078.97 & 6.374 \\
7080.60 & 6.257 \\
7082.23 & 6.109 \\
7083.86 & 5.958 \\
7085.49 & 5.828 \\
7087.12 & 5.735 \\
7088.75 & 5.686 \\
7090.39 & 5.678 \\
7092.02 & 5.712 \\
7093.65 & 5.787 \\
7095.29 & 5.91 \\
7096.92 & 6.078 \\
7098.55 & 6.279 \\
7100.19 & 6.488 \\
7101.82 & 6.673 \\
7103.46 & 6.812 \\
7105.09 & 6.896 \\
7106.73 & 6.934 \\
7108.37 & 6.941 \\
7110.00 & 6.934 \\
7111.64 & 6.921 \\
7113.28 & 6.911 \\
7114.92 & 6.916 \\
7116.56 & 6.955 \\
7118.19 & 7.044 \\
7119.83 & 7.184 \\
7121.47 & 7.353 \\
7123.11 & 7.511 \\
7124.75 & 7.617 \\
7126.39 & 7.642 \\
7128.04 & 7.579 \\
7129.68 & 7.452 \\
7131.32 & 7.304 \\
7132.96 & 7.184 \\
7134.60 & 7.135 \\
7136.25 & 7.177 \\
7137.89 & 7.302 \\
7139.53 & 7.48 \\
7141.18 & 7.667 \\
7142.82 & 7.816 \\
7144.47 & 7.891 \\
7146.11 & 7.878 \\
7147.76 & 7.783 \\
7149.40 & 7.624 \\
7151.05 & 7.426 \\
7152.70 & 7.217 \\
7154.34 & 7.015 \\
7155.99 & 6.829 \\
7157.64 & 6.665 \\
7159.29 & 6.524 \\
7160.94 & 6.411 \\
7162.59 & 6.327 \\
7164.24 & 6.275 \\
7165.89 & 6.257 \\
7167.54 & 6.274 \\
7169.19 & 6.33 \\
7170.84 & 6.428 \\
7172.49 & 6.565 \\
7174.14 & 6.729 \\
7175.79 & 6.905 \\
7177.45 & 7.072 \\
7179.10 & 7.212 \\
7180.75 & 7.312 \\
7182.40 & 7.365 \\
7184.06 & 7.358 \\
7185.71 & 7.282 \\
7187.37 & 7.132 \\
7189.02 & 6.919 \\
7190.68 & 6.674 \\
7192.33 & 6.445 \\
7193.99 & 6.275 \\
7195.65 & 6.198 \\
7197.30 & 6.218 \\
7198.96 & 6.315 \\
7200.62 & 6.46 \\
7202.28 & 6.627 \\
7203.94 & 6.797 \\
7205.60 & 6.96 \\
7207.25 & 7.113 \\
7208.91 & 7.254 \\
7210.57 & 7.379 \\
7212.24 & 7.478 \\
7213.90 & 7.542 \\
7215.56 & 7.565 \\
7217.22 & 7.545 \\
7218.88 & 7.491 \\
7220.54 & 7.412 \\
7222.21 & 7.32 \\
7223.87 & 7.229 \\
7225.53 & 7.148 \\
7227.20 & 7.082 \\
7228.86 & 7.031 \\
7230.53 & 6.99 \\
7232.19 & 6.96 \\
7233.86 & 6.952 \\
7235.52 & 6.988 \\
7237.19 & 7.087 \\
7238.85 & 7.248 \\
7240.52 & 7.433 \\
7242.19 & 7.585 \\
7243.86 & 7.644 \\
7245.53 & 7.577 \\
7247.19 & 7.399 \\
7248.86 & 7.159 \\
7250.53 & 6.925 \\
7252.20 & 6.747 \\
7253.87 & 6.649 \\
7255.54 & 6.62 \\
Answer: 1.24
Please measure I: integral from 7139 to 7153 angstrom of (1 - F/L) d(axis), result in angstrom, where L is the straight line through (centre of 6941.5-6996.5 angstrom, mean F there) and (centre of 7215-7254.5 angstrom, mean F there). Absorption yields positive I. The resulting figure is -2.1 angstrom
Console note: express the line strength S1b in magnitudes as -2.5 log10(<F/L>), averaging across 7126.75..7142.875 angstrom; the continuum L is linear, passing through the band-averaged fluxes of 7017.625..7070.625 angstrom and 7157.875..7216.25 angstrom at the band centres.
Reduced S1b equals -0.13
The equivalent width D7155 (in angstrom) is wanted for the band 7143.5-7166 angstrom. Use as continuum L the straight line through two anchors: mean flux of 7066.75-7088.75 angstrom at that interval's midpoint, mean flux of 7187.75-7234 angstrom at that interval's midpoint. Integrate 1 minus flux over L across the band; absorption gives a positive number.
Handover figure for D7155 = -1.4 angstrom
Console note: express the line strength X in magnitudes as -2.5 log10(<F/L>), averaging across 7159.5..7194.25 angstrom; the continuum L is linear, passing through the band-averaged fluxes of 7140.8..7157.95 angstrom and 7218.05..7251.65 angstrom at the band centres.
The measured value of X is 0.10 mag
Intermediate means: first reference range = 7.46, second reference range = 7.23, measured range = 6.74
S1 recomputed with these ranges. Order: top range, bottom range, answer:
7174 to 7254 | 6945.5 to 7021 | 1.33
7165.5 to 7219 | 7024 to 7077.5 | 1.15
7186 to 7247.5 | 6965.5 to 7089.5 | 1.24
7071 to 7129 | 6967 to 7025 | 1.16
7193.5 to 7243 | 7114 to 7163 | 0.99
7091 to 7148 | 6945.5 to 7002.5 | 1.32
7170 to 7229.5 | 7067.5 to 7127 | 1.10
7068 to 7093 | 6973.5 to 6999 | 1.10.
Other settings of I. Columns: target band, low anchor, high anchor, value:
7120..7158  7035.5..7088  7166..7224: -4.6 angstrom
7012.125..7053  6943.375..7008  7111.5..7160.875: 0.3 angstrom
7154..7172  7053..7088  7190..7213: 0.3 angstrom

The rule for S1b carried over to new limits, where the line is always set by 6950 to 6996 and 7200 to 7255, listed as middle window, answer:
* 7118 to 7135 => -0.141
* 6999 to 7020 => -0.070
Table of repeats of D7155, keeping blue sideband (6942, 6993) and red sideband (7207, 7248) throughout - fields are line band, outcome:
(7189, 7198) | 0.8 angstrom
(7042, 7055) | -0.3 angstrom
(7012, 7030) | -1.0 angstrom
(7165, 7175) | 0.7 angstrom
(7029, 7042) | -0.3 angstrom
